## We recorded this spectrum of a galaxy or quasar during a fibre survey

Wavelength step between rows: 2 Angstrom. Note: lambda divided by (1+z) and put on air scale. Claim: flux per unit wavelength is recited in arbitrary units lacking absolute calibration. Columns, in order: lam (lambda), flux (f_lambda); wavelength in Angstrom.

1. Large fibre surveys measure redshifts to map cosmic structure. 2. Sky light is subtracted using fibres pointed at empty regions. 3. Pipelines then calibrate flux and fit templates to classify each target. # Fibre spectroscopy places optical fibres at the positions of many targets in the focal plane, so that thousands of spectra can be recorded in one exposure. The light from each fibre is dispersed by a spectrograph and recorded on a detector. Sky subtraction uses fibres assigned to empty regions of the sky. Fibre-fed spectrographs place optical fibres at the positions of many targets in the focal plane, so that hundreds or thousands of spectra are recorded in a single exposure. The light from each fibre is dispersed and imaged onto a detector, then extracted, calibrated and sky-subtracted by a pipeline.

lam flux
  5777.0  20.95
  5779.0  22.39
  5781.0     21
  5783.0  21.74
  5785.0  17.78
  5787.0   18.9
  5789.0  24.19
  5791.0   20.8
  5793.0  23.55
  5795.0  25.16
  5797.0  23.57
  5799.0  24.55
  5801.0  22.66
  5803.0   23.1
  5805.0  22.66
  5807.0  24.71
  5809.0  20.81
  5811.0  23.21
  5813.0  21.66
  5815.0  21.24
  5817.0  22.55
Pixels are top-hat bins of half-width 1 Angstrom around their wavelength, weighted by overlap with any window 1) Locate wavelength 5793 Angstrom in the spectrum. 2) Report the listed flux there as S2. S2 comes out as 23.55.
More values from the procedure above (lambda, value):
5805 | 22.66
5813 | 21.66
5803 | 23.1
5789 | 24.19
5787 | 18.9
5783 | 21.74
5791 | 20.8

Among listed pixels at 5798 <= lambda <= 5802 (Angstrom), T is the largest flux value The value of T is 24.55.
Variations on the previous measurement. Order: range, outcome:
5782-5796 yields 25.16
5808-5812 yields 23.21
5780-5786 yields 21.74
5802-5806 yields 23.1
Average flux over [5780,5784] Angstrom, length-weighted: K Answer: 21.4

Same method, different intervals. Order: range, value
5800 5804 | 22.9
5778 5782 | 21.7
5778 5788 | 20.4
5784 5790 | 20.3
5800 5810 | 22.8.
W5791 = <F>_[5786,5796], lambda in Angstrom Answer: 22.5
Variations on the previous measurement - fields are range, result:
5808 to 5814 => 21.9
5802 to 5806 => 22.9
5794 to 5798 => 24.4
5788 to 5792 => 22.5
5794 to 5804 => 23.8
